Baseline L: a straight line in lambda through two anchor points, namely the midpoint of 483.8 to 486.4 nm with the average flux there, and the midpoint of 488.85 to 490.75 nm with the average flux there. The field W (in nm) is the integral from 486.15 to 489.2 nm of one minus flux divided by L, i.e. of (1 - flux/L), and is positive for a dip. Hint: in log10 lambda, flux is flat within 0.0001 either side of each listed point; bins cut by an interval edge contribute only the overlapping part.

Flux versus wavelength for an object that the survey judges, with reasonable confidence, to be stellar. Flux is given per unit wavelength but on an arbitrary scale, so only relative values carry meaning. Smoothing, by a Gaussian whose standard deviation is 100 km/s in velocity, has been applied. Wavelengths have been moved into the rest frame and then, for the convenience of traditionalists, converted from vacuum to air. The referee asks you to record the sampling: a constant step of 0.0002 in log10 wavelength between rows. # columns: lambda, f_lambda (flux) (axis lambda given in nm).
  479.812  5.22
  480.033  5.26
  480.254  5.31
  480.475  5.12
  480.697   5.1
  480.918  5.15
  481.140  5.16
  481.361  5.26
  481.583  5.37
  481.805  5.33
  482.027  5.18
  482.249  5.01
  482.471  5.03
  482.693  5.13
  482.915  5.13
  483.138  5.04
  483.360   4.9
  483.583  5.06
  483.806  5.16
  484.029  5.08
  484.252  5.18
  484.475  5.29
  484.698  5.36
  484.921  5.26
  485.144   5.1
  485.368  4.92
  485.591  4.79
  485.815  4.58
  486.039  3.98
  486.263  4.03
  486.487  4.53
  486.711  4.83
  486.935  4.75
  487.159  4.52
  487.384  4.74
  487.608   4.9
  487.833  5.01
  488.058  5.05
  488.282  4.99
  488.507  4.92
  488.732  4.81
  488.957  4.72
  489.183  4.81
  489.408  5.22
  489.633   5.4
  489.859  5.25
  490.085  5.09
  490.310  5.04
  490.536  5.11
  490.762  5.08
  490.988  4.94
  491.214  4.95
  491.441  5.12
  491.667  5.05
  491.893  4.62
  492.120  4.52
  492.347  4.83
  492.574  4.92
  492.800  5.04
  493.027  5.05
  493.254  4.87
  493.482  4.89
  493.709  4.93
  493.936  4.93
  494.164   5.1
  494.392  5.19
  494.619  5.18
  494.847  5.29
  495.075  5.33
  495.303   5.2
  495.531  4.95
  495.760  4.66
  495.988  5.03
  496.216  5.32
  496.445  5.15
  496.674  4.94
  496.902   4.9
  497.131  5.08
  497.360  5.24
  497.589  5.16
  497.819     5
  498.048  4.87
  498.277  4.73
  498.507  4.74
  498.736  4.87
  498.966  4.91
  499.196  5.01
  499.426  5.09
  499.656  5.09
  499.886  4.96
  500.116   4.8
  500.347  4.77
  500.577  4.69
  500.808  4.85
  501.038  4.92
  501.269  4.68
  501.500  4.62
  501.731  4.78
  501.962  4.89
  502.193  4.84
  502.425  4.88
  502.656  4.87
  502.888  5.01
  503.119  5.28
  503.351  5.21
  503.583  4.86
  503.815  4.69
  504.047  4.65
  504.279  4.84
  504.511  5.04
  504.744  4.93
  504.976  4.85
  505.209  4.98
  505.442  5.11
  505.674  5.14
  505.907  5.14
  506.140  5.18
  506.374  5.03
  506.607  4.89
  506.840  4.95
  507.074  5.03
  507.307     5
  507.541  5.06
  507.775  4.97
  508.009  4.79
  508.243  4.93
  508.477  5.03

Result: 0.14 nm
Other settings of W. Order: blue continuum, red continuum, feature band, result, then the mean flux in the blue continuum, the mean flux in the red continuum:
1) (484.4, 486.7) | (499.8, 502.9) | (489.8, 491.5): -0.10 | 4.78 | 4.82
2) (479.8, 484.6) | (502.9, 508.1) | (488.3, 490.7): 0.03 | 5.16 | 4.98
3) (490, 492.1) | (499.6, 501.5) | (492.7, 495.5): -0.09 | 4.98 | 4.82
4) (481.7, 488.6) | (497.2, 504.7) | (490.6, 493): 0.00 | 4.93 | 4.9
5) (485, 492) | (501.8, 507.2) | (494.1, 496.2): -0.09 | 4.87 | 4.97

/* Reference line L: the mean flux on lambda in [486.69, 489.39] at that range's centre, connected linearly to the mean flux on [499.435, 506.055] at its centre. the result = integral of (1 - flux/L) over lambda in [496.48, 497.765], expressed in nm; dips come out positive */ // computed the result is -0.047 nm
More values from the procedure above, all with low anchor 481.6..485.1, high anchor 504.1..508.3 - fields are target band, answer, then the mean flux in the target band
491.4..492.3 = 0.05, 4.8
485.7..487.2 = 0.20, 4.46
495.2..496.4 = 0.01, 5.04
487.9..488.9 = 0.04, 4.94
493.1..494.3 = 0.03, 4.95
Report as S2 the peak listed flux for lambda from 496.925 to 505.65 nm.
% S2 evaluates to 5.28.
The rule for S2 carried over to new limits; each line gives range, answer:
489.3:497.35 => 5.4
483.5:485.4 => 5.36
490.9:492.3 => 5.12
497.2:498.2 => 5.24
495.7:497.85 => 5.32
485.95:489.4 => 5.05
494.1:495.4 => 5.33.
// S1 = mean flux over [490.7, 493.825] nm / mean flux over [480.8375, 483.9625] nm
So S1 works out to 0.96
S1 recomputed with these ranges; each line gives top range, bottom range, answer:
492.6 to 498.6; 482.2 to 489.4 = 1.03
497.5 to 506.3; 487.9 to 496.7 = 0.98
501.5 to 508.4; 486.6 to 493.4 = 1.00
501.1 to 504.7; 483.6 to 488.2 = 1.00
